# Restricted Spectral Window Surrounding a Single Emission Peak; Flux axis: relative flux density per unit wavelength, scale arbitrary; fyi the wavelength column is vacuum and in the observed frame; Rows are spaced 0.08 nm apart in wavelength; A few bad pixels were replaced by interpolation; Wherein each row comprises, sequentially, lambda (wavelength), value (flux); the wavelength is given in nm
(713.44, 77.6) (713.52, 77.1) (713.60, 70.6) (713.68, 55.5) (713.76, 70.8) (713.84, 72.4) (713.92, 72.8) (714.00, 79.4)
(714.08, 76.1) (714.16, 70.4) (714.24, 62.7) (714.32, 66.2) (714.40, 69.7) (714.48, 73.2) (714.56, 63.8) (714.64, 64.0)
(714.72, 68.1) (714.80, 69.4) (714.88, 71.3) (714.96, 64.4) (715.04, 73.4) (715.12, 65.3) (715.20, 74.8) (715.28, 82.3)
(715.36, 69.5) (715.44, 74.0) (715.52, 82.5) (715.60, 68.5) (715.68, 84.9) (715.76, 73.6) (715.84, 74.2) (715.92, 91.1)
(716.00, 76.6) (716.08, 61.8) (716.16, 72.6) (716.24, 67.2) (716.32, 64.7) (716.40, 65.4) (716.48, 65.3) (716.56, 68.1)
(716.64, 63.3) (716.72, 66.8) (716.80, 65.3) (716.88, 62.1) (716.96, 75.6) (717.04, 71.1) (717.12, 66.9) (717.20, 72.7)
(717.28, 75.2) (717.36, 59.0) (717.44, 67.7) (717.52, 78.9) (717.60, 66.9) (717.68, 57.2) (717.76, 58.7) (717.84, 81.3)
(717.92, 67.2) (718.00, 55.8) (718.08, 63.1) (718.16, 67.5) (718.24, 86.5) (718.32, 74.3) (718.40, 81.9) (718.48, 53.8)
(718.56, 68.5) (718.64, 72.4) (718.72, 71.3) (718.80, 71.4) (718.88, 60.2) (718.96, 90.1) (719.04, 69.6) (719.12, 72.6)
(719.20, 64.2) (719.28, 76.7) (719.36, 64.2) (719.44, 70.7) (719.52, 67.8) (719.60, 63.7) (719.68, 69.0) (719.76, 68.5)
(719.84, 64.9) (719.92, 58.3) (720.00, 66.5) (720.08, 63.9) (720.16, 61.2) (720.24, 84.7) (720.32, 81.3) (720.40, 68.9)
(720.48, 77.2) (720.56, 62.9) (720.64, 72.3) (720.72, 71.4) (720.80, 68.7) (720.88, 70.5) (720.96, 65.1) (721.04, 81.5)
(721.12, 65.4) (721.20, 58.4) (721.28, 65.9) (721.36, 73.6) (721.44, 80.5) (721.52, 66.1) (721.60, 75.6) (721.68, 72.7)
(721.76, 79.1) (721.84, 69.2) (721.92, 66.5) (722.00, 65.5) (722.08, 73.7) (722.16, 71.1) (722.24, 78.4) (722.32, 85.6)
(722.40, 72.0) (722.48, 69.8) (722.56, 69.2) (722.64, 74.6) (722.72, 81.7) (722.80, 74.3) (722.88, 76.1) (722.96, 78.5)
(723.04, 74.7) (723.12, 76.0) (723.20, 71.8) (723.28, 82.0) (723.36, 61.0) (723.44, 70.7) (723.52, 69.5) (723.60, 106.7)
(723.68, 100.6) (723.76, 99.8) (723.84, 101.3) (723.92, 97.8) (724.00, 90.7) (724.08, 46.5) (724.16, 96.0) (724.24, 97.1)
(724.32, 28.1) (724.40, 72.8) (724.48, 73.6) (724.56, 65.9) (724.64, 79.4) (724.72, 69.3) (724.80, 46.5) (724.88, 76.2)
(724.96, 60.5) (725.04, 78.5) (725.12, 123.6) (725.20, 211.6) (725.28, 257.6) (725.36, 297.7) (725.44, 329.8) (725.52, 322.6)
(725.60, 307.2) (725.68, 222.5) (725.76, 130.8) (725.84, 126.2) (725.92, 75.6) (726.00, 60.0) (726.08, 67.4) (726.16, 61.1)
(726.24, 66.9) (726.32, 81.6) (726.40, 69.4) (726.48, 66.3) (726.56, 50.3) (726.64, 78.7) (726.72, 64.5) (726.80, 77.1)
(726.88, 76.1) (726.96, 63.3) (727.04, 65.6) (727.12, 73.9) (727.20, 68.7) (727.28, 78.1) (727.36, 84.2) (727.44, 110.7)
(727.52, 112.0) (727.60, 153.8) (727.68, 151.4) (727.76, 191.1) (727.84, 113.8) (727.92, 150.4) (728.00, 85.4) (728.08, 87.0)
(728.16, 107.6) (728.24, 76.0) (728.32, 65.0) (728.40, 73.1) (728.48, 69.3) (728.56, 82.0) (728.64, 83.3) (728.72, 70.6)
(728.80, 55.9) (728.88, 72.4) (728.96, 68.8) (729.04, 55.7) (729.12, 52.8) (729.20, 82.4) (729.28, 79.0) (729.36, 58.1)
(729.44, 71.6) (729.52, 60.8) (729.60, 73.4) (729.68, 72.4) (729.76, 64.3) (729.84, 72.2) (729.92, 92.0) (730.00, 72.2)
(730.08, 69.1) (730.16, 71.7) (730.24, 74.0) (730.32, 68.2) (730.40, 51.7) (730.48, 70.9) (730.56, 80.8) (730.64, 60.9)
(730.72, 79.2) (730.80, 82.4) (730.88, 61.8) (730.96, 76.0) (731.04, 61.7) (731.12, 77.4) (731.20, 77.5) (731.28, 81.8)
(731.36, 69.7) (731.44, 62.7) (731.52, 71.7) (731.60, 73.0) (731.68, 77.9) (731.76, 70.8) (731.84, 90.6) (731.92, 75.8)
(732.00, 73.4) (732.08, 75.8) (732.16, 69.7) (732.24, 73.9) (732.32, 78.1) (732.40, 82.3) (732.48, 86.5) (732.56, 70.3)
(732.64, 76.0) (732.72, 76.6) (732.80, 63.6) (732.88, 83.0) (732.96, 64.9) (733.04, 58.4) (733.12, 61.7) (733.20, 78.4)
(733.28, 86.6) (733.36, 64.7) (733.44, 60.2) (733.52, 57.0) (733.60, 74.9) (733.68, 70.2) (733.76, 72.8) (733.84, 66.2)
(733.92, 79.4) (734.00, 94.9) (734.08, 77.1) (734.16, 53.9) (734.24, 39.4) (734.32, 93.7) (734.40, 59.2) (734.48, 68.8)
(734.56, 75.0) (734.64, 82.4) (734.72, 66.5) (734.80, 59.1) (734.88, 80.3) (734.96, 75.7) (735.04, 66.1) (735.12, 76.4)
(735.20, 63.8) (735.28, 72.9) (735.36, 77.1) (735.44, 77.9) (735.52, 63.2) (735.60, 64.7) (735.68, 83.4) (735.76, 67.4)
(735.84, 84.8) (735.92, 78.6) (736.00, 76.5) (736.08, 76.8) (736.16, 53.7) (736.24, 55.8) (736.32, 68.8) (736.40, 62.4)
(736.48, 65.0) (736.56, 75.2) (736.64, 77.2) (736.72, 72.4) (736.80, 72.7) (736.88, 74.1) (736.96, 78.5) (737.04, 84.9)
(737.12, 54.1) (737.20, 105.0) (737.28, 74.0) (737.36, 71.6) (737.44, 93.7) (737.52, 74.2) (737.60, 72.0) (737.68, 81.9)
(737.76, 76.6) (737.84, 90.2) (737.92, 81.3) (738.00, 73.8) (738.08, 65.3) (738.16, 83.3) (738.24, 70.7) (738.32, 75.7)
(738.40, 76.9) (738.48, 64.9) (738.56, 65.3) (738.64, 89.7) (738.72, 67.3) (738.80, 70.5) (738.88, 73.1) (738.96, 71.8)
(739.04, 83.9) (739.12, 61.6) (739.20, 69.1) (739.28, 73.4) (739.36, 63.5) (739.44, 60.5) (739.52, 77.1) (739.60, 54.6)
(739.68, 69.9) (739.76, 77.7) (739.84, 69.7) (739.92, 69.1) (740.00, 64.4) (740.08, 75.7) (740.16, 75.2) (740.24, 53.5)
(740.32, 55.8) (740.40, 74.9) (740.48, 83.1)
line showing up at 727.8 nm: [N II] 6583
